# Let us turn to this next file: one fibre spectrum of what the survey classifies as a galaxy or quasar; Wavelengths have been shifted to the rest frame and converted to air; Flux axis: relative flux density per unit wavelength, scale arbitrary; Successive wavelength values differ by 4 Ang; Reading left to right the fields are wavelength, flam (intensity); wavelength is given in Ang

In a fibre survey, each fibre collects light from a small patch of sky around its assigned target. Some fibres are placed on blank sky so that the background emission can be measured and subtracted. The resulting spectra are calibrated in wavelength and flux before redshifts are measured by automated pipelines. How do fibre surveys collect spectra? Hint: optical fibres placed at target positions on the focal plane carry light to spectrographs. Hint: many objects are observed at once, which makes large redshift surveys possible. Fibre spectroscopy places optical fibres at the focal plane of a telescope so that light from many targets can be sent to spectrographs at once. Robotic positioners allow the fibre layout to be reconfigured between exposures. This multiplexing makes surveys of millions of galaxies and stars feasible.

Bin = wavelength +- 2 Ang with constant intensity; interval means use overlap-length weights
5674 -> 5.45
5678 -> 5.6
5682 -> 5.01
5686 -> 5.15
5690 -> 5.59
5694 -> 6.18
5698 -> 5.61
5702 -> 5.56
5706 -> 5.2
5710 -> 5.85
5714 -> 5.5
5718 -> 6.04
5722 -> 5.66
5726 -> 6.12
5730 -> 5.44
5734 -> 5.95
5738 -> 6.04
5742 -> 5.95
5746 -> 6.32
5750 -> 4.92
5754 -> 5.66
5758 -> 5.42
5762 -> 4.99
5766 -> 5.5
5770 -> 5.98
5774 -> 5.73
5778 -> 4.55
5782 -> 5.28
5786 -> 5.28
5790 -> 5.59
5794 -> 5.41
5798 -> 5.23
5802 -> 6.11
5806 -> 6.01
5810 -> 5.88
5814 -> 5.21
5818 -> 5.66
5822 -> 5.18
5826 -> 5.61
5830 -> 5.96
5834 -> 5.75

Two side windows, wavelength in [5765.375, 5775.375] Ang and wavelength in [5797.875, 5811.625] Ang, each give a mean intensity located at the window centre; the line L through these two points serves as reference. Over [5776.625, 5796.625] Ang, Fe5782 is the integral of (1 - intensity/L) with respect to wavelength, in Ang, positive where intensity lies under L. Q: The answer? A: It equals 2.0 Ang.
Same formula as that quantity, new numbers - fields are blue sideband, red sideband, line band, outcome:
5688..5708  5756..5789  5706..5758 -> -2.4 Ang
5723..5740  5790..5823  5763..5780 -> 0.9 Ang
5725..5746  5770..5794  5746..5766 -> 1.0 Ang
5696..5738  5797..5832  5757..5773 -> 0.5 Ang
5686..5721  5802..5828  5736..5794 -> 1.4 Ang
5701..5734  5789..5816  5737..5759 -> -0.2 Ang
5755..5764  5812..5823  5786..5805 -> -0.9 Ang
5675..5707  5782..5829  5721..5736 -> -0.8 Ang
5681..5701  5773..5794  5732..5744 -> -1.3 Ang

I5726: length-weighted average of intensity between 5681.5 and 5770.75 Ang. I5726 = 5.64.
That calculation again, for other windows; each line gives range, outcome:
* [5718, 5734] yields 5.8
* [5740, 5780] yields 5.5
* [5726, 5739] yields 5.84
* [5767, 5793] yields 5.41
